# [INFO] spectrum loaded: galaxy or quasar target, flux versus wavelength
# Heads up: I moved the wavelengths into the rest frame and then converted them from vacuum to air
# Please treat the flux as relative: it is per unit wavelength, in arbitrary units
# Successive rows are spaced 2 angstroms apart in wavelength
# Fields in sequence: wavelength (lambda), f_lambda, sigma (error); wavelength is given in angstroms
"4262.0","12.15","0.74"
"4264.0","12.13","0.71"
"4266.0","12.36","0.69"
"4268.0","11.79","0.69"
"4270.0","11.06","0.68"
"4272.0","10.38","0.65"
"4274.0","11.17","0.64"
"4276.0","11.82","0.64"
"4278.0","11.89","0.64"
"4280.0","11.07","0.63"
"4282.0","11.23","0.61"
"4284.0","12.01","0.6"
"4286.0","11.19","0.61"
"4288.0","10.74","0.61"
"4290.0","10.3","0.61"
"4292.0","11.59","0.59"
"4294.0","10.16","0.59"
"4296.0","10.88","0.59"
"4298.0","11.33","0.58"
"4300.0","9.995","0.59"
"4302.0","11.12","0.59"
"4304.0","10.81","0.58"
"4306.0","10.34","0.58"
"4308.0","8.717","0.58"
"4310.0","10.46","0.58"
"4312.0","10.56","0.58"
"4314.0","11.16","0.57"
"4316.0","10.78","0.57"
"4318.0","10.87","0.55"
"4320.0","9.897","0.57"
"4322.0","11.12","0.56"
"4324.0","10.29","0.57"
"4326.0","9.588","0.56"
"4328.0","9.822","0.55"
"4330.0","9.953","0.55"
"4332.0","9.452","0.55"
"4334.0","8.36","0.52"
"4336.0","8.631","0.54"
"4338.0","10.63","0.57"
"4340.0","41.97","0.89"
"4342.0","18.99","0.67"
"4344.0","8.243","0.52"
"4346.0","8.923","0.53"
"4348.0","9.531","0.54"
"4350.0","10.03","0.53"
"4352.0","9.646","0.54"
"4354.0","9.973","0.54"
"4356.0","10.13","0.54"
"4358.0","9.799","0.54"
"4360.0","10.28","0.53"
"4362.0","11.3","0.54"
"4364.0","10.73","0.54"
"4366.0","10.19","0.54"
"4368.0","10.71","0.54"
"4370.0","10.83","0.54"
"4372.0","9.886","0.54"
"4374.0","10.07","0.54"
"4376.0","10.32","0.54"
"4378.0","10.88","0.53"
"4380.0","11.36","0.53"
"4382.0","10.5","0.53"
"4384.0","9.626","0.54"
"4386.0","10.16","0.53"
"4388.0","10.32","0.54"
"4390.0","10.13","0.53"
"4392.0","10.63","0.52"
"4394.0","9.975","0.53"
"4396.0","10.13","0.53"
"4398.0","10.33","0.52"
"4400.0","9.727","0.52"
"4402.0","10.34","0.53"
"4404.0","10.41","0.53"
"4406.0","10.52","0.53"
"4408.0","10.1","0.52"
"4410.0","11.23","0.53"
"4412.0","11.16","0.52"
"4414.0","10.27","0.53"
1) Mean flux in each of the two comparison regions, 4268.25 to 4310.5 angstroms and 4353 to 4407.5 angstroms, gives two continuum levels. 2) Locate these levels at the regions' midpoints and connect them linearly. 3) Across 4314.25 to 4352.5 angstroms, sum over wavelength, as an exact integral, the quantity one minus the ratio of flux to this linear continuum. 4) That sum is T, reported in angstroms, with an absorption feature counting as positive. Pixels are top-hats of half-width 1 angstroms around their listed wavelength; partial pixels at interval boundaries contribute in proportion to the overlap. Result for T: -4.8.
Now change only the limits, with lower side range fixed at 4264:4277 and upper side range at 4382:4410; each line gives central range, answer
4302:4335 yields 2.5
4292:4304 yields 0.5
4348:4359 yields 0.8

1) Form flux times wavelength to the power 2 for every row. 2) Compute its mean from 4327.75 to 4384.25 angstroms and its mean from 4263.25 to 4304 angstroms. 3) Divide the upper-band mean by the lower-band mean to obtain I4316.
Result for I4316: 1.1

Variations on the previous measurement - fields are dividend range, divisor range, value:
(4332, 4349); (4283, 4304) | 1.32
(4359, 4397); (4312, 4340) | 0.95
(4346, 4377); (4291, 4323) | 0.98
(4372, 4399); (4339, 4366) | 0.81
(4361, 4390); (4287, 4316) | 1.02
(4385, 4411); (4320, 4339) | 1.09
